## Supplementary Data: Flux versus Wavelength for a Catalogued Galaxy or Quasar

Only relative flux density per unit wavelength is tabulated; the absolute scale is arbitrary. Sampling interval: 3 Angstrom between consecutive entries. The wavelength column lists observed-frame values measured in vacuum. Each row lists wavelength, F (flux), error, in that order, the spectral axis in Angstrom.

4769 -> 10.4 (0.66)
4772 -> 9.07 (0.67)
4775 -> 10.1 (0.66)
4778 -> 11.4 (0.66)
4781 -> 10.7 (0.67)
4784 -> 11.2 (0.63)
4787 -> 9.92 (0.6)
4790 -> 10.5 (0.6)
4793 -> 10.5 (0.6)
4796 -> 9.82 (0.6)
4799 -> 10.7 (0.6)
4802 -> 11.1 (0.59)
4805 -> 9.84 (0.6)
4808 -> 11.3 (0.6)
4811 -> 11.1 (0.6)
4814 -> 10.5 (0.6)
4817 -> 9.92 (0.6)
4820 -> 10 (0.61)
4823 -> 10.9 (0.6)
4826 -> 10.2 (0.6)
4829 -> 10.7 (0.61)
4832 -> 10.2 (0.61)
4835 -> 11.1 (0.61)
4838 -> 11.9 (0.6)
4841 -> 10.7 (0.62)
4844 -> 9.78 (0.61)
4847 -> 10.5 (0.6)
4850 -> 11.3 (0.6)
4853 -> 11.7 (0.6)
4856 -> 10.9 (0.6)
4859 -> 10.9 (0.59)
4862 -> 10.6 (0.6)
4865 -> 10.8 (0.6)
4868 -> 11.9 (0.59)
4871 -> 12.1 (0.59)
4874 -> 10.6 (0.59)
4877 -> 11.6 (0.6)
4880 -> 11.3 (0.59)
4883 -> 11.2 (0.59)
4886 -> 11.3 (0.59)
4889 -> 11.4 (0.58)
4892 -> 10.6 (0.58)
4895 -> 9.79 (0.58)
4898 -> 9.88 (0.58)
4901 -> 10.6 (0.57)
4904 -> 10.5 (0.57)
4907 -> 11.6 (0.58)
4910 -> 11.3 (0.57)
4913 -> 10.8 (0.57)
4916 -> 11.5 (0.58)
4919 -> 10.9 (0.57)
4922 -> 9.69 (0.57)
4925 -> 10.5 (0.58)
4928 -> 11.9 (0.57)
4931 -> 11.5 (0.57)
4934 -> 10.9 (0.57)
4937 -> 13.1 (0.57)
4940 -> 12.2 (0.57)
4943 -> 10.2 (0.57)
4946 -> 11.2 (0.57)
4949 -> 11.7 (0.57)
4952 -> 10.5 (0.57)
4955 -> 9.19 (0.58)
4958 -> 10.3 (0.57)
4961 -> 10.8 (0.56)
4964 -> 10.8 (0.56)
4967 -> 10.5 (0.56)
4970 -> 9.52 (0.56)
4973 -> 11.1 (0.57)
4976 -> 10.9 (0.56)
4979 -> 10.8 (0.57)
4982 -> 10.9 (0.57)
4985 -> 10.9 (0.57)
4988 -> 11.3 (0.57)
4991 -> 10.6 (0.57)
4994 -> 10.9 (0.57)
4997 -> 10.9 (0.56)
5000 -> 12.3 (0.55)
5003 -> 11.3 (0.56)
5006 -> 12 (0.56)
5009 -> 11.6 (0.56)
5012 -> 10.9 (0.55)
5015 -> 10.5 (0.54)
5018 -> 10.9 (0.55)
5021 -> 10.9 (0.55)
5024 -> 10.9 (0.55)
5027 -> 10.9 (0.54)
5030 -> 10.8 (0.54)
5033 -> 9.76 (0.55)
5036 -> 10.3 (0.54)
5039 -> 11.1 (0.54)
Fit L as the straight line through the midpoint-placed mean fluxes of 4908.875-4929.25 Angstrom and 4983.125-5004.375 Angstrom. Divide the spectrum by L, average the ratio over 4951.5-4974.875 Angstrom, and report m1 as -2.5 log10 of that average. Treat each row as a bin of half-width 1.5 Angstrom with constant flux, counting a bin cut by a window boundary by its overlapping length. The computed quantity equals 0.07 mag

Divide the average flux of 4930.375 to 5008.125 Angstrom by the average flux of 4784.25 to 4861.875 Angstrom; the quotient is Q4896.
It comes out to 1.03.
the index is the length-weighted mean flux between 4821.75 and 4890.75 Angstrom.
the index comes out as 11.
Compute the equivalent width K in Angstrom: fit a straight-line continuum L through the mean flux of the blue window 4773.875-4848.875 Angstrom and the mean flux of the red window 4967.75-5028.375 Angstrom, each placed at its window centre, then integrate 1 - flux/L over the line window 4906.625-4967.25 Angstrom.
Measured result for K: -0.8 Angstrom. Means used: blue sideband 10.6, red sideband 11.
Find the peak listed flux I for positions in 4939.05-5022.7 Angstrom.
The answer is 12.3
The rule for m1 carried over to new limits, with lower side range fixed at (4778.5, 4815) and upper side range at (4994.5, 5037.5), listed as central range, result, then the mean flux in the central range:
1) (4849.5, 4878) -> -0.049 mag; 11.2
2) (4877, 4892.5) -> -0.046 mag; 11.2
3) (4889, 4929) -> 0.007 mag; 10.7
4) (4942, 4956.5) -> 0.031 mag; 10.6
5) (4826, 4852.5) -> -0.008 mag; 10.8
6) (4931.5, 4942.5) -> -0.094 mag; 11.8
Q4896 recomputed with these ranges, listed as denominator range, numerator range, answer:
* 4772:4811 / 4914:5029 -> 1.04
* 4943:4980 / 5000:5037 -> 1.04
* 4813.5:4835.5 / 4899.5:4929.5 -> 1.05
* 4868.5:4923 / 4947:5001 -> 0.98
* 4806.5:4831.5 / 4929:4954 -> 1.08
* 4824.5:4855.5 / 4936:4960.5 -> 1.02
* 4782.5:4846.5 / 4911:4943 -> 1.06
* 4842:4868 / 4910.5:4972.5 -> 1.00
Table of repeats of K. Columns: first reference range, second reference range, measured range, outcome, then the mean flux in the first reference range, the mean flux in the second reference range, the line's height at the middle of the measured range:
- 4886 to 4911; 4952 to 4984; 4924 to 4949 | -2.1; 10.7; 10.5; 10.6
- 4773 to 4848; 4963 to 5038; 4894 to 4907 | 0.4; 10.6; 10.9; 10.7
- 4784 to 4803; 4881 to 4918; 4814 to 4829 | 0.4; 10.5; 10.9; 10.6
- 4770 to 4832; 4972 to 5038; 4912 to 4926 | 0.1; 10.5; 11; 10.8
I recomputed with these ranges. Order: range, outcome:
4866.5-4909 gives 12.1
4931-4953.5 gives 13.1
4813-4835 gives 11.1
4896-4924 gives 11.6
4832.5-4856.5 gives 11.9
